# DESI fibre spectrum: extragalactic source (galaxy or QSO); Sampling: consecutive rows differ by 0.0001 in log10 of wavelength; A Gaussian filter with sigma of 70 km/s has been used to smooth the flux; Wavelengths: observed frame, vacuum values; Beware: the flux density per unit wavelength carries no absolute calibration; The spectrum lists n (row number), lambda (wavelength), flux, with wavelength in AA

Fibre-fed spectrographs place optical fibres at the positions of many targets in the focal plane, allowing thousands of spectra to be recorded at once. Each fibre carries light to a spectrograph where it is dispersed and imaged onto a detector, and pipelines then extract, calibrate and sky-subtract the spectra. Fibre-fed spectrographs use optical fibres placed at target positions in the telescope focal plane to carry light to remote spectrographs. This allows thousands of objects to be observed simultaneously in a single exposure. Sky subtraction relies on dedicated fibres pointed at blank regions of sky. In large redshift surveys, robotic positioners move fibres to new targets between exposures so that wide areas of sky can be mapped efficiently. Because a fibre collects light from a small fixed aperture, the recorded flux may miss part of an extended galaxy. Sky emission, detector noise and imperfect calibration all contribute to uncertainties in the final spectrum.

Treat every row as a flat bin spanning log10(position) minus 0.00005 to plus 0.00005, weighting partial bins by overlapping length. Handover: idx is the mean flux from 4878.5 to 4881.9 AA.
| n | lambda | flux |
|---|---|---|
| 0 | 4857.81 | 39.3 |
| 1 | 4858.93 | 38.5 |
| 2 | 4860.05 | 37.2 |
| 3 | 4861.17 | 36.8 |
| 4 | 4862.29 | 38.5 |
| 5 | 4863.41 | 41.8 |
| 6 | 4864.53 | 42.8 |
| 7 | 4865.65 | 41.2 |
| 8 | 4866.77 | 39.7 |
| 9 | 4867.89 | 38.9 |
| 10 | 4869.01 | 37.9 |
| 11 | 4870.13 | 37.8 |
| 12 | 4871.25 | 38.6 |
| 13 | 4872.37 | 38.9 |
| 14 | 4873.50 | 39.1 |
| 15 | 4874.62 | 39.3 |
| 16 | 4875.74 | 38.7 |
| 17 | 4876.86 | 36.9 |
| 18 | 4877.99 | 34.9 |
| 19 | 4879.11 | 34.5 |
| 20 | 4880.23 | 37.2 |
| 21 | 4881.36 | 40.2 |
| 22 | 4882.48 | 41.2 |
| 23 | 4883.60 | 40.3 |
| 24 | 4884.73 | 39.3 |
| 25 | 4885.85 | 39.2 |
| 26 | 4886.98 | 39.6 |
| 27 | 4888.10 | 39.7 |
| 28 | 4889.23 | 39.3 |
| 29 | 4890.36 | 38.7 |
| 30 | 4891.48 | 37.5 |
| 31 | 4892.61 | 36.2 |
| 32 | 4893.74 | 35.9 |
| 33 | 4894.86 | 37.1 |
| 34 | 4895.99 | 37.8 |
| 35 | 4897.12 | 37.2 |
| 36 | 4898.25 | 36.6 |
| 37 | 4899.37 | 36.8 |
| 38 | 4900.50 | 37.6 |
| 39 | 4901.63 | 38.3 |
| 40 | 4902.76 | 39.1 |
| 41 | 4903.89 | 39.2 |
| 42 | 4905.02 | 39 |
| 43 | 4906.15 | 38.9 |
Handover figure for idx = 37.3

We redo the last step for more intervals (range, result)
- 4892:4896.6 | 36.7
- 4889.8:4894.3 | 37.1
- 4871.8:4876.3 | 39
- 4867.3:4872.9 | 38.5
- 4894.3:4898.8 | 37.1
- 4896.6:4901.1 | 37.1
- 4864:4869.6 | 40.1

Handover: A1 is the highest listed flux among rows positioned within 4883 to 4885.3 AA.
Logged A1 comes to 40.3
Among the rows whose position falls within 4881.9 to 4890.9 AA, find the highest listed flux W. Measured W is 41.2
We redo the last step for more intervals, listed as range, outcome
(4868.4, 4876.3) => 39.3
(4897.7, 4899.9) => 36.8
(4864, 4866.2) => 42.8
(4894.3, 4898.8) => 37.8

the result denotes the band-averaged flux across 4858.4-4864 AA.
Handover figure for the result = 38.6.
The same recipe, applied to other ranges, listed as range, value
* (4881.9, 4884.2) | 40.8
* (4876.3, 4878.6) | 35.8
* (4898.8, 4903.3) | 38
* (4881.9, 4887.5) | 39.9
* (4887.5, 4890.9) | 39.2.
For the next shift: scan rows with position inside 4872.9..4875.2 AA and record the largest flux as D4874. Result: 39.3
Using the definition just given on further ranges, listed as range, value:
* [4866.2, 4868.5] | 39.7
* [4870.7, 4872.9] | 38.9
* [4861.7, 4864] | 41.8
